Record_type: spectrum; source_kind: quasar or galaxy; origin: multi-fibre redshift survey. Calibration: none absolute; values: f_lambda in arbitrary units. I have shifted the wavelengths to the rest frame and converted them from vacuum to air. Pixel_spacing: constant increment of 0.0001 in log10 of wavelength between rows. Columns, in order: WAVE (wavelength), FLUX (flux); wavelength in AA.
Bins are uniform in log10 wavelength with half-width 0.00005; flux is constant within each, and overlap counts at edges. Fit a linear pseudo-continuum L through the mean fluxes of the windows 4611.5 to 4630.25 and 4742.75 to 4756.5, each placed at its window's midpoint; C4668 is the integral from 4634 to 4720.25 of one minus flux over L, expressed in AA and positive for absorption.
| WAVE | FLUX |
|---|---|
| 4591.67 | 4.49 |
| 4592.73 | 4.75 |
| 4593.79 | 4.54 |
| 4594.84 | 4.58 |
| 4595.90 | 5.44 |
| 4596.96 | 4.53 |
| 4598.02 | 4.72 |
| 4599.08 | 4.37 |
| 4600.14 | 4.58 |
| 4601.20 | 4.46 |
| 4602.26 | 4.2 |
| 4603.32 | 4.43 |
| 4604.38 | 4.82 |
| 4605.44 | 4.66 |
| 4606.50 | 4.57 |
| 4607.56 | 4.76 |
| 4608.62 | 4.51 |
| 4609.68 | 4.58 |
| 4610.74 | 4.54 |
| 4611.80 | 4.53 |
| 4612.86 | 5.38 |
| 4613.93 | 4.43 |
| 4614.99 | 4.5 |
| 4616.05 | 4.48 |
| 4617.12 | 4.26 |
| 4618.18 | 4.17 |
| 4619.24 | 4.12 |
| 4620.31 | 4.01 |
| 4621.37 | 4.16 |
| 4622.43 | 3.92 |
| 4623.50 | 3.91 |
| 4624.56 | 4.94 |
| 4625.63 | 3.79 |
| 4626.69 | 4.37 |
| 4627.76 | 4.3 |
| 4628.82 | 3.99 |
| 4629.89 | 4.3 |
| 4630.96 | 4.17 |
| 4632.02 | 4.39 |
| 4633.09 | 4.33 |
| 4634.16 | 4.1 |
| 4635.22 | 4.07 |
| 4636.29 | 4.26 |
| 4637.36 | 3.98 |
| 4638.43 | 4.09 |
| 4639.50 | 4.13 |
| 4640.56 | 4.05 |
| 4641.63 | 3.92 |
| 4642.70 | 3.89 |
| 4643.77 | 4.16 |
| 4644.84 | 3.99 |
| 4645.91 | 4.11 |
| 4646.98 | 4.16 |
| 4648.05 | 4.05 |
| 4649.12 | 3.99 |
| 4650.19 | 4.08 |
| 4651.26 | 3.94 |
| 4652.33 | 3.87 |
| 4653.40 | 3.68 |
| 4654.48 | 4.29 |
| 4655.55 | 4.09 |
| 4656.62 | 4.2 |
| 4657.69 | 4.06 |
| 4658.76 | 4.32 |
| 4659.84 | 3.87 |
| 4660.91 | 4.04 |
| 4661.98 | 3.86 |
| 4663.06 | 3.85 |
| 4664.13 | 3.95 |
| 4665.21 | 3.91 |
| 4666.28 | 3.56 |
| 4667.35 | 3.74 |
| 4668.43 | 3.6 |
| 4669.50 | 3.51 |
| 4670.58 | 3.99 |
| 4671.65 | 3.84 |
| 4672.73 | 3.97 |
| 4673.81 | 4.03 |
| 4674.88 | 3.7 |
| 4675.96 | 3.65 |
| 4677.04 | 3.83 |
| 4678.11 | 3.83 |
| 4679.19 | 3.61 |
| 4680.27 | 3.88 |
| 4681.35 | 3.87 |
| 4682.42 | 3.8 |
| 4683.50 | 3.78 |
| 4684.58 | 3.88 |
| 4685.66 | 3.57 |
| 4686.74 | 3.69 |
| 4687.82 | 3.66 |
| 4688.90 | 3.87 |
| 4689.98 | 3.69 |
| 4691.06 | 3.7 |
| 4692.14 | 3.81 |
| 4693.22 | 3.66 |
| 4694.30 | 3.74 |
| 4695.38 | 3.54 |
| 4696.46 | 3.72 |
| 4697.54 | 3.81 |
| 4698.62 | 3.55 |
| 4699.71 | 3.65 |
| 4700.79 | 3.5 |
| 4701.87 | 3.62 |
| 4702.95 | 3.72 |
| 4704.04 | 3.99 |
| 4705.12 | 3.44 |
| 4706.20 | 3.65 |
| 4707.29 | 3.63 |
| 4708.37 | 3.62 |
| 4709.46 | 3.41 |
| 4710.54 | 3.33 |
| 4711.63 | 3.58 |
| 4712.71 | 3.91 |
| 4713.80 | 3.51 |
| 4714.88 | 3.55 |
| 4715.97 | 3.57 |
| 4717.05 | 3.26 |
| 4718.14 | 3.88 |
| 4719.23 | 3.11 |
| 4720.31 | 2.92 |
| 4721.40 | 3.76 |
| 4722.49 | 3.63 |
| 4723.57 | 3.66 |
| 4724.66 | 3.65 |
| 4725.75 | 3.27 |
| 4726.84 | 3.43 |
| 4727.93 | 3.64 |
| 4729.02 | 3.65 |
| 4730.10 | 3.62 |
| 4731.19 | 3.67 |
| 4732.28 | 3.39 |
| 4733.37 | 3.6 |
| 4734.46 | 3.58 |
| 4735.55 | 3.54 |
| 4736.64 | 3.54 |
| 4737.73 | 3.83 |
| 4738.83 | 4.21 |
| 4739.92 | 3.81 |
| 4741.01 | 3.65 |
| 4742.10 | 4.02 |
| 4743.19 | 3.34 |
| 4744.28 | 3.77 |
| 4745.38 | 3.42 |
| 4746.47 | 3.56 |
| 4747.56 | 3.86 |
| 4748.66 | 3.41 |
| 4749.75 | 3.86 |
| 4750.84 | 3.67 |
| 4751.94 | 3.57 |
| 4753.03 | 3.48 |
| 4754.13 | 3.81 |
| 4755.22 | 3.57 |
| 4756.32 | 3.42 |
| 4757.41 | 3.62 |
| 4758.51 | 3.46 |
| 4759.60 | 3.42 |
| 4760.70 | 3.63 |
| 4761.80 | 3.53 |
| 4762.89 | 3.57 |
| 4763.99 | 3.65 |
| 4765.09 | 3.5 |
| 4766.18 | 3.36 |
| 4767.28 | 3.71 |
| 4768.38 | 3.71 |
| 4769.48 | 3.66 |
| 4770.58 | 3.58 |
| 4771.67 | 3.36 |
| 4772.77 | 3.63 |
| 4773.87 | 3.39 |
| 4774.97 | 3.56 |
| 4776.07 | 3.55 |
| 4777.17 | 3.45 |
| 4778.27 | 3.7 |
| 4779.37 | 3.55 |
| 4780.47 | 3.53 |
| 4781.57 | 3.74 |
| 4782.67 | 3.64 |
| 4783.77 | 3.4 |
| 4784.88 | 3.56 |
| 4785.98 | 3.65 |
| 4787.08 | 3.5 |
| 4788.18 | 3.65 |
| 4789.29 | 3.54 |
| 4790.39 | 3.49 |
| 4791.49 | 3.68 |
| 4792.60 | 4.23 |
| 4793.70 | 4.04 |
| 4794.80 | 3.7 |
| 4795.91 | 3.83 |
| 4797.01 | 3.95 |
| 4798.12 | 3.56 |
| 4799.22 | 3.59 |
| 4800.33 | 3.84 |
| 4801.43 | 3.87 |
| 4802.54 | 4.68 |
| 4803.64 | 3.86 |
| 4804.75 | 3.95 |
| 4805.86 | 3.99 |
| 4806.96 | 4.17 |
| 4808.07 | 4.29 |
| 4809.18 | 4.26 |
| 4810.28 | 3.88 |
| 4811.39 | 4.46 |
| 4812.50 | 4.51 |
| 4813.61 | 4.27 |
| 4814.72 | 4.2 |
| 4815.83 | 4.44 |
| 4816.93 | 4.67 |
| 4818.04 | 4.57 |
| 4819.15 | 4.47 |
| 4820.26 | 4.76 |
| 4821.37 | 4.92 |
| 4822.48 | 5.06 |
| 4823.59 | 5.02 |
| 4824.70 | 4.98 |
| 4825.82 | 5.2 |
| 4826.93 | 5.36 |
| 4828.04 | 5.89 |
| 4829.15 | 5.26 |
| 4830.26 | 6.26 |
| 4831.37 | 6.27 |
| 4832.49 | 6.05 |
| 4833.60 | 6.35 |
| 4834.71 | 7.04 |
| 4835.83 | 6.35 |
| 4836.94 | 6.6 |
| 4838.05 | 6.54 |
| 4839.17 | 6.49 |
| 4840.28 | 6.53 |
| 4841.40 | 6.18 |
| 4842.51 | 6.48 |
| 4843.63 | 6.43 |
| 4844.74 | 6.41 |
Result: 4.20 AA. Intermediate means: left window 4.31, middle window 3.81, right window 3.6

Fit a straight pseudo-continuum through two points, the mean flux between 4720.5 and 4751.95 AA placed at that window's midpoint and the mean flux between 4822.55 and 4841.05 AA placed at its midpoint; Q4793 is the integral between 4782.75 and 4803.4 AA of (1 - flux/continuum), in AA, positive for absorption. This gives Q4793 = 5.2 AA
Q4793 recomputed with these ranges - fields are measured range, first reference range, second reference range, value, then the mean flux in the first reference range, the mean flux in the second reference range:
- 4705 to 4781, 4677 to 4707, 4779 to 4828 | 6.47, 3.71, 4.15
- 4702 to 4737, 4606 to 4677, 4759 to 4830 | 4.42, 4.12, 4.02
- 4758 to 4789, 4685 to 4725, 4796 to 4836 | 5.45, 3.61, 4.76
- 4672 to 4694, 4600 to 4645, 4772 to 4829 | 2.40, 4.31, 4.1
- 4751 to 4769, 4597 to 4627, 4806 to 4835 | 4.71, 4.44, 4.99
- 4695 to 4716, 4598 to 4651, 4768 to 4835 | 3.23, 4.29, 4.26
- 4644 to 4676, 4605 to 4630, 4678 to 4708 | 0.53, 4.38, 3.71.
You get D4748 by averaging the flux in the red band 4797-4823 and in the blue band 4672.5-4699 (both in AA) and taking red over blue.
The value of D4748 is 1.1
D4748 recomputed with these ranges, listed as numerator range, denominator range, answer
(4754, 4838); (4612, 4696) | 1.06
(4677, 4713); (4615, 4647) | 0.89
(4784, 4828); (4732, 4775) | 1.17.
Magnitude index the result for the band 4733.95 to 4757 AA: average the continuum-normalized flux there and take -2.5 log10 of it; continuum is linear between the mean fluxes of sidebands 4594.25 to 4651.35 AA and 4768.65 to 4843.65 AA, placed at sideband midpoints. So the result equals 0.21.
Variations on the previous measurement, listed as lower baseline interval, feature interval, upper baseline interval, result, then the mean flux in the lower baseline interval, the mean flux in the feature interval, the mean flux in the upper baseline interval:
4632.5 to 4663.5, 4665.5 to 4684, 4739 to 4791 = 0.046 mag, 4.05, 3.78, 3.59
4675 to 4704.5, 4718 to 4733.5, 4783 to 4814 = 0.080 mag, 3.72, 3.52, 3.9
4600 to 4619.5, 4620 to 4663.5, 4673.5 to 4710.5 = 0.030 mag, 4.53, 4.09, 3.7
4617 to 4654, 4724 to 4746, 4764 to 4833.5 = 0.143 mag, 4.1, 3.63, 4.16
